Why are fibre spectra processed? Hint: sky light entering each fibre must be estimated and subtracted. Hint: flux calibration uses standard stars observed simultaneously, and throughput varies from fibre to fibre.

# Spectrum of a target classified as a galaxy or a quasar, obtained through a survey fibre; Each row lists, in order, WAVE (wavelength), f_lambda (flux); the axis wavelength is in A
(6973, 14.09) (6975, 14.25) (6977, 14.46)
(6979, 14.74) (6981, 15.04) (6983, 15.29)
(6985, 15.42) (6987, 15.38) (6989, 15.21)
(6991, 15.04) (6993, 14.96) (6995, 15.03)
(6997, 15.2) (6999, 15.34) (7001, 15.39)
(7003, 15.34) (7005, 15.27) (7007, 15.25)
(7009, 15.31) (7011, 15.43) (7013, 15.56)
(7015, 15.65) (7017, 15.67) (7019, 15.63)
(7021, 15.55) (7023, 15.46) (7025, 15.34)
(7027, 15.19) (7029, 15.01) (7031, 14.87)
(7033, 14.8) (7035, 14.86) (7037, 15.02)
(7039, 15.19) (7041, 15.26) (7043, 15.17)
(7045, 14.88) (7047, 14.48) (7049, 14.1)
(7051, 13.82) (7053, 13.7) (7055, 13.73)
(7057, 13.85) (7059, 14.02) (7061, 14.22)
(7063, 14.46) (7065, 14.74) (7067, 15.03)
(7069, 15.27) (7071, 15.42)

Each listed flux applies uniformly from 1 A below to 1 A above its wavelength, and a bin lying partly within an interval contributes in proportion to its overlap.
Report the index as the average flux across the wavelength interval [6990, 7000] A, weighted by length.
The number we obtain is 15.1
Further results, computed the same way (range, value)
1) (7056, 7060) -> 13.9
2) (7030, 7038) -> 14.9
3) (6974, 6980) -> 14.5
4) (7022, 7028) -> 15.3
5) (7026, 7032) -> 15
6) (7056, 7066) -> 14.3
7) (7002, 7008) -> 15.3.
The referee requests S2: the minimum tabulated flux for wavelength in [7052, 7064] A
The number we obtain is 13.7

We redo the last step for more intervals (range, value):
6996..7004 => 15.2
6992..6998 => 14.96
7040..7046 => 14.88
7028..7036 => 14.8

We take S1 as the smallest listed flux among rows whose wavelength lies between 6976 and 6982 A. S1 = 14.46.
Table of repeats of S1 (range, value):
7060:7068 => 14.22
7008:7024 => 15.31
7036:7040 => 15.02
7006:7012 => 15.25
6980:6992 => 15.04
